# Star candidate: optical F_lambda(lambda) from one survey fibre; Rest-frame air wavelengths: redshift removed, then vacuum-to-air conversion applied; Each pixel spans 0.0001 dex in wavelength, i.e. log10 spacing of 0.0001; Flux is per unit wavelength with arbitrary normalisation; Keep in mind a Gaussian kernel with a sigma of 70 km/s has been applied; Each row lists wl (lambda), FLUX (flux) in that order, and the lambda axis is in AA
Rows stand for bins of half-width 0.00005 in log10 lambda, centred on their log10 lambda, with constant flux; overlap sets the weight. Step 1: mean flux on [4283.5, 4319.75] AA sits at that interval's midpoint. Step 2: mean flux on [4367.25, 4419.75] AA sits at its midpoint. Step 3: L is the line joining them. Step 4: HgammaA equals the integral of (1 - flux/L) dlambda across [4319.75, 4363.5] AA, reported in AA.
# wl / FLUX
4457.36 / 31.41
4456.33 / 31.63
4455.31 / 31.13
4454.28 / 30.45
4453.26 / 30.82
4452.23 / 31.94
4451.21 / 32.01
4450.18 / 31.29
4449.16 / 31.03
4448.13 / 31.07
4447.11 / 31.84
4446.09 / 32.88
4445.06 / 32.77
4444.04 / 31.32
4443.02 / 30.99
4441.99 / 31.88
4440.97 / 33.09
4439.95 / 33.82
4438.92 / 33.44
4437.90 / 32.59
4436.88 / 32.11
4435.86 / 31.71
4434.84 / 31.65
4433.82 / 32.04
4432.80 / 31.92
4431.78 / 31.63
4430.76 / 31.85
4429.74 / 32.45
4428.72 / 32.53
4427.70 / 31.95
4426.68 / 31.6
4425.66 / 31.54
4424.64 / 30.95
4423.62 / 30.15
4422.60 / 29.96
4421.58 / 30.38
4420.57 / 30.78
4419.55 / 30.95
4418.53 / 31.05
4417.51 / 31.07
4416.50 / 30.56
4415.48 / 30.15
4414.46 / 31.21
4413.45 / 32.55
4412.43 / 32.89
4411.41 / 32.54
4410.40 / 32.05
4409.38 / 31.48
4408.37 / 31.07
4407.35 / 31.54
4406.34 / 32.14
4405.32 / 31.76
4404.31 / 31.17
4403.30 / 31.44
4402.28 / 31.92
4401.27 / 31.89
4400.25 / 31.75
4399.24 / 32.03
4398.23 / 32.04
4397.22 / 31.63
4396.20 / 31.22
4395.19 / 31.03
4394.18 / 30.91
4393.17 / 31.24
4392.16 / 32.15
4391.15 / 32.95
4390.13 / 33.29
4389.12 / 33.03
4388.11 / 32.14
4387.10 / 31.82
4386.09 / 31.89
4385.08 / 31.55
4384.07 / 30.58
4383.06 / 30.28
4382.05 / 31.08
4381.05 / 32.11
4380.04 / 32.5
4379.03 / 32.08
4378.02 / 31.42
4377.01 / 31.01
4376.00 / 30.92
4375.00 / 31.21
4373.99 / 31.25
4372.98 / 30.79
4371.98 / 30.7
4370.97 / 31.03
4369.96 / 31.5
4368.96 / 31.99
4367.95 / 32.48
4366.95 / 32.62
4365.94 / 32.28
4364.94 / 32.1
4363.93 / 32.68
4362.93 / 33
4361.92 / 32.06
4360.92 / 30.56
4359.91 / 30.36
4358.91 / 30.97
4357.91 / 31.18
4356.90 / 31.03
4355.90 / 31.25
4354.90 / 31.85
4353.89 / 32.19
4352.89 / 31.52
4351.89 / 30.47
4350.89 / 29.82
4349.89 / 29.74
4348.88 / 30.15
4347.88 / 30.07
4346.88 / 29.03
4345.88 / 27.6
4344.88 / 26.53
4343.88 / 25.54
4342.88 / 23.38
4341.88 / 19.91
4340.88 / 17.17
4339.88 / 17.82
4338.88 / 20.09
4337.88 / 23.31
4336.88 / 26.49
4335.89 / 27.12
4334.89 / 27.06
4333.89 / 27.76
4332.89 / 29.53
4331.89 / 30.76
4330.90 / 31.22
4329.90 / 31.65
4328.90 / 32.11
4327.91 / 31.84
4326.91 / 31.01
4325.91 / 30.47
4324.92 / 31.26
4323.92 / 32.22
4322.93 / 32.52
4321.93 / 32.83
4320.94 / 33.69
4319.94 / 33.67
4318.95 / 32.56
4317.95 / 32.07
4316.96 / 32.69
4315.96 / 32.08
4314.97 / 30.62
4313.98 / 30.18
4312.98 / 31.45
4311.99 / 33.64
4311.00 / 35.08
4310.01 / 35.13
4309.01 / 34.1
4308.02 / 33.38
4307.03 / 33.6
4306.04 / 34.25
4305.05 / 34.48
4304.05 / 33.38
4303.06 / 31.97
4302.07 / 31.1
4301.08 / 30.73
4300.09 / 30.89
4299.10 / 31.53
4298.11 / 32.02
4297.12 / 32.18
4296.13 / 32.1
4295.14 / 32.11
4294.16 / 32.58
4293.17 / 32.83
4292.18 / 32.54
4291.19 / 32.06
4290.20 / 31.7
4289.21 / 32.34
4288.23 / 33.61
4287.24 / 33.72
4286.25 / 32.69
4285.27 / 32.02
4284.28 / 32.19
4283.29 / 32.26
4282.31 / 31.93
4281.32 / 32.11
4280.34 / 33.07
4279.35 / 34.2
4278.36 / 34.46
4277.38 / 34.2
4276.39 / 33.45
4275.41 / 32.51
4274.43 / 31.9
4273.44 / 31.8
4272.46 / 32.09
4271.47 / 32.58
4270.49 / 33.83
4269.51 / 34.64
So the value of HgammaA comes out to 4.2 AA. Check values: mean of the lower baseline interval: 32.5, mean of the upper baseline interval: 31.6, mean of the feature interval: 29.1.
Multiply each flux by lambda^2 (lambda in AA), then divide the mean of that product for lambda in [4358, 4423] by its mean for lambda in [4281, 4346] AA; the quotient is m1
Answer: 1.07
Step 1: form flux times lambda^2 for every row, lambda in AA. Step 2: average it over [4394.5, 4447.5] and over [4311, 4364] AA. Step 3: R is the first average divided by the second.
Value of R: 1.11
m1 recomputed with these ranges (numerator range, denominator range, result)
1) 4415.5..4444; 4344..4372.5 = 1.06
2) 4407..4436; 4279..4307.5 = 1.03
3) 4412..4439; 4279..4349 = 1.08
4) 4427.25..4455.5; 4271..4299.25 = 1.05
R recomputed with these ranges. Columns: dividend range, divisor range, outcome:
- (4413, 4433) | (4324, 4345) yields 1.21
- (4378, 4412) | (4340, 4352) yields 1.24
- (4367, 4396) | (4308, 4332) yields 1.01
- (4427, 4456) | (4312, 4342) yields 1.15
